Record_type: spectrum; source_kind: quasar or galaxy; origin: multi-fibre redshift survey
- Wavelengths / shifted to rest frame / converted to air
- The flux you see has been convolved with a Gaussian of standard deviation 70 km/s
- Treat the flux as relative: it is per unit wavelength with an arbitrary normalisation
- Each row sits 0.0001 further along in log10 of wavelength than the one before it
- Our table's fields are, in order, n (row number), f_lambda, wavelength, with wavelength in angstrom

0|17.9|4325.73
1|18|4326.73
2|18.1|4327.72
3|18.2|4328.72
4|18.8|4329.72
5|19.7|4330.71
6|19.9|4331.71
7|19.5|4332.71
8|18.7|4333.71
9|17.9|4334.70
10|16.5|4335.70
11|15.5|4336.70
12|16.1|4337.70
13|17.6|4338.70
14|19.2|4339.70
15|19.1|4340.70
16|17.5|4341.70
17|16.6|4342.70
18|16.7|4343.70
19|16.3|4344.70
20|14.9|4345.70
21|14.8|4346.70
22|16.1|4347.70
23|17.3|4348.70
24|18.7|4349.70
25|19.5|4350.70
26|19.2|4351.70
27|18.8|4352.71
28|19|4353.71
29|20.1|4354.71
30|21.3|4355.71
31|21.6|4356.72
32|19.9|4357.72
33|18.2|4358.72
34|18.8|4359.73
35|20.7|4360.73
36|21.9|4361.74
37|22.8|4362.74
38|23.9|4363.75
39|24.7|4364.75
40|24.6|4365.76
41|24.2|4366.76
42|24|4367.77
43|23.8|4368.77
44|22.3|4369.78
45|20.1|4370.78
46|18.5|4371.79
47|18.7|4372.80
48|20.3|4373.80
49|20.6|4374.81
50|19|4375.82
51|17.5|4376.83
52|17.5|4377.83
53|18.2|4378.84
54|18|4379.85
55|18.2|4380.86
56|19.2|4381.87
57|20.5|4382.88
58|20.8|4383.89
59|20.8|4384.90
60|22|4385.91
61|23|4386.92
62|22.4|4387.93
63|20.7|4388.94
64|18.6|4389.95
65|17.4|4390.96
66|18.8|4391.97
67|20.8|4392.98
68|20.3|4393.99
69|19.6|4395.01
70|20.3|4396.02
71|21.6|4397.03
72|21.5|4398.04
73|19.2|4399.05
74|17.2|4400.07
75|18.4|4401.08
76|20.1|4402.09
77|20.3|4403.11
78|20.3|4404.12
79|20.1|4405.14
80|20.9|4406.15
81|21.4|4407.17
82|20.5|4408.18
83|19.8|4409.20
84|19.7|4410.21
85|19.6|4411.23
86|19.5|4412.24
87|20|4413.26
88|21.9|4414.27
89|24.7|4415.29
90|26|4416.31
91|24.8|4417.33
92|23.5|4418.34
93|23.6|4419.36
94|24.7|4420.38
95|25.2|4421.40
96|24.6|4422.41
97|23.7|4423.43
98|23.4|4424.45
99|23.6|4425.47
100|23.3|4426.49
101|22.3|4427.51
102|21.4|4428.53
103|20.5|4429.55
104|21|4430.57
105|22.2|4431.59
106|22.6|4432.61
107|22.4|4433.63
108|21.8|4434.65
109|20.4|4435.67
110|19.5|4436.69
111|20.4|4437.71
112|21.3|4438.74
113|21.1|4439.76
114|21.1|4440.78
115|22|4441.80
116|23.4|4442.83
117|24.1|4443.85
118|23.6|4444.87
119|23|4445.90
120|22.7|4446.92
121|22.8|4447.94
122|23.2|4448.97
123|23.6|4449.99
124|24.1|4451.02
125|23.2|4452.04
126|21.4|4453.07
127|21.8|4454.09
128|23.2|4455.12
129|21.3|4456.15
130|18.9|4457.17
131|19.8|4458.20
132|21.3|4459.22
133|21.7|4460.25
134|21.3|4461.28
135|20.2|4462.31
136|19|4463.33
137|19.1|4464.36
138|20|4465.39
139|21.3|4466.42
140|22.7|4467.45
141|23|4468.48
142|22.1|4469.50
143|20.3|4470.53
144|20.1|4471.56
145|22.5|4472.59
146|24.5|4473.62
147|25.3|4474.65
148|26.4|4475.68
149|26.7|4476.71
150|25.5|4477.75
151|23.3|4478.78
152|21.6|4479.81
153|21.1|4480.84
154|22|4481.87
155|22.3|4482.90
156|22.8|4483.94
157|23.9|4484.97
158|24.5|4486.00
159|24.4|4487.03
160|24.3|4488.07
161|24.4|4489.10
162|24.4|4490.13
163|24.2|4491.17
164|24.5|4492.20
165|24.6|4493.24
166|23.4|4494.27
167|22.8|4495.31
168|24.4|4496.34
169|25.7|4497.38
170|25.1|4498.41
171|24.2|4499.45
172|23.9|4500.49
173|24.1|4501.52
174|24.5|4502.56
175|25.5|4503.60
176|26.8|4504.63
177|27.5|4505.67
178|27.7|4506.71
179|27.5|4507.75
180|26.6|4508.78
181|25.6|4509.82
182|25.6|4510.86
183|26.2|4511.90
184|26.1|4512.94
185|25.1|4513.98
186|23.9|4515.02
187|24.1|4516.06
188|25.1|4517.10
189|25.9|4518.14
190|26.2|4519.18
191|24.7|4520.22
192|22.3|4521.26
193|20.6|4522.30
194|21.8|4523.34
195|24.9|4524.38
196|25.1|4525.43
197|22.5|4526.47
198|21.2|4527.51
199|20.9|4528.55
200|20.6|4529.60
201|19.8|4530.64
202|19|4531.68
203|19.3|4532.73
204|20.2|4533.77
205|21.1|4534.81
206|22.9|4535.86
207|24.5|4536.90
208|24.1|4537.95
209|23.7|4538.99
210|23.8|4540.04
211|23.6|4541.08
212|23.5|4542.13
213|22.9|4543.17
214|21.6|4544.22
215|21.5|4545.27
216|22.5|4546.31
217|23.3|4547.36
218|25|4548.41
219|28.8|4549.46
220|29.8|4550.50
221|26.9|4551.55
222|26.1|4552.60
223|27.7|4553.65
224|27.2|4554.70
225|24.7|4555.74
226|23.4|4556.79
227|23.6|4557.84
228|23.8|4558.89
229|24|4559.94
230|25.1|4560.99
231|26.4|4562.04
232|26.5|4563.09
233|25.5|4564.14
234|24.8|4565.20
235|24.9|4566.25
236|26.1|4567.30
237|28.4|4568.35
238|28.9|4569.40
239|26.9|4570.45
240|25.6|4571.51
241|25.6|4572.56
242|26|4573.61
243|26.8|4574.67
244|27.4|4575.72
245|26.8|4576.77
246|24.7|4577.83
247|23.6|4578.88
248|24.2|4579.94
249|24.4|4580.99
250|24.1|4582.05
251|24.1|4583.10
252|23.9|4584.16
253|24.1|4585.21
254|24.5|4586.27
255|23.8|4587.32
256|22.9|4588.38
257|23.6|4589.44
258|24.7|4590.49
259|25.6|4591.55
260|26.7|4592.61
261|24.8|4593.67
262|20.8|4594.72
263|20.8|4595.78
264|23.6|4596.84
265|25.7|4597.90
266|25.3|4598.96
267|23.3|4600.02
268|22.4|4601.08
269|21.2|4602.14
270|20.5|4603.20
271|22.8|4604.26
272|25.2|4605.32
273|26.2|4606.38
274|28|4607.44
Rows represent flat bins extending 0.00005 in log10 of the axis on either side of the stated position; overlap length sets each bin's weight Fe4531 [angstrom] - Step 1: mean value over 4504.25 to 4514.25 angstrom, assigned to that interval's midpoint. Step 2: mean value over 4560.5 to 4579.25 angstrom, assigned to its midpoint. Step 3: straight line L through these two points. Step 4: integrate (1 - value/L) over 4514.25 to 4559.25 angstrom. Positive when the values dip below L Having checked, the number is 4.7 angstrom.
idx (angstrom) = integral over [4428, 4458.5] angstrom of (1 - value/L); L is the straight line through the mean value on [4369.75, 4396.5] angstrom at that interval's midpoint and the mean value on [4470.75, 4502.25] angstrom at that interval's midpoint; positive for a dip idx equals 0.3 angstrom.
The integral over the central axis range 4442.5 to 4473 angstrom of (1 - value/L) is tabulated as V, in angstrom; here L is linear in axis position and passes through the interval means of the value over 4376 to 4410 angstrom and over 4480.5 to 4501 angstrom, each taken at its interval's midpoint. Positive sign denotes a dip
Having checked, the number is 0.9 angstrom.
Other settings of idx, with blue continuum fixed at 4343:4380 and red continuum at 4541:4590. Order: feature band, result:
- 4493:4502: -0.34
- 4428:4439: 0.23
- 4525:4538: 1.45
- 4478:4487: 0.03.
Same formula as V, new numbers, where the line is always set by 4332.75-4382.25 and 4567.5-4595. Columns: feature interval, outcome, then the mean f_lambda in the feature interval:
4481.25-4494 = -0.63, 23.8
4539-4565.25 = -0.49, 24.9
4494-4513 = -1.90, 25.4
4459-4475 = 0.49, 21.5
